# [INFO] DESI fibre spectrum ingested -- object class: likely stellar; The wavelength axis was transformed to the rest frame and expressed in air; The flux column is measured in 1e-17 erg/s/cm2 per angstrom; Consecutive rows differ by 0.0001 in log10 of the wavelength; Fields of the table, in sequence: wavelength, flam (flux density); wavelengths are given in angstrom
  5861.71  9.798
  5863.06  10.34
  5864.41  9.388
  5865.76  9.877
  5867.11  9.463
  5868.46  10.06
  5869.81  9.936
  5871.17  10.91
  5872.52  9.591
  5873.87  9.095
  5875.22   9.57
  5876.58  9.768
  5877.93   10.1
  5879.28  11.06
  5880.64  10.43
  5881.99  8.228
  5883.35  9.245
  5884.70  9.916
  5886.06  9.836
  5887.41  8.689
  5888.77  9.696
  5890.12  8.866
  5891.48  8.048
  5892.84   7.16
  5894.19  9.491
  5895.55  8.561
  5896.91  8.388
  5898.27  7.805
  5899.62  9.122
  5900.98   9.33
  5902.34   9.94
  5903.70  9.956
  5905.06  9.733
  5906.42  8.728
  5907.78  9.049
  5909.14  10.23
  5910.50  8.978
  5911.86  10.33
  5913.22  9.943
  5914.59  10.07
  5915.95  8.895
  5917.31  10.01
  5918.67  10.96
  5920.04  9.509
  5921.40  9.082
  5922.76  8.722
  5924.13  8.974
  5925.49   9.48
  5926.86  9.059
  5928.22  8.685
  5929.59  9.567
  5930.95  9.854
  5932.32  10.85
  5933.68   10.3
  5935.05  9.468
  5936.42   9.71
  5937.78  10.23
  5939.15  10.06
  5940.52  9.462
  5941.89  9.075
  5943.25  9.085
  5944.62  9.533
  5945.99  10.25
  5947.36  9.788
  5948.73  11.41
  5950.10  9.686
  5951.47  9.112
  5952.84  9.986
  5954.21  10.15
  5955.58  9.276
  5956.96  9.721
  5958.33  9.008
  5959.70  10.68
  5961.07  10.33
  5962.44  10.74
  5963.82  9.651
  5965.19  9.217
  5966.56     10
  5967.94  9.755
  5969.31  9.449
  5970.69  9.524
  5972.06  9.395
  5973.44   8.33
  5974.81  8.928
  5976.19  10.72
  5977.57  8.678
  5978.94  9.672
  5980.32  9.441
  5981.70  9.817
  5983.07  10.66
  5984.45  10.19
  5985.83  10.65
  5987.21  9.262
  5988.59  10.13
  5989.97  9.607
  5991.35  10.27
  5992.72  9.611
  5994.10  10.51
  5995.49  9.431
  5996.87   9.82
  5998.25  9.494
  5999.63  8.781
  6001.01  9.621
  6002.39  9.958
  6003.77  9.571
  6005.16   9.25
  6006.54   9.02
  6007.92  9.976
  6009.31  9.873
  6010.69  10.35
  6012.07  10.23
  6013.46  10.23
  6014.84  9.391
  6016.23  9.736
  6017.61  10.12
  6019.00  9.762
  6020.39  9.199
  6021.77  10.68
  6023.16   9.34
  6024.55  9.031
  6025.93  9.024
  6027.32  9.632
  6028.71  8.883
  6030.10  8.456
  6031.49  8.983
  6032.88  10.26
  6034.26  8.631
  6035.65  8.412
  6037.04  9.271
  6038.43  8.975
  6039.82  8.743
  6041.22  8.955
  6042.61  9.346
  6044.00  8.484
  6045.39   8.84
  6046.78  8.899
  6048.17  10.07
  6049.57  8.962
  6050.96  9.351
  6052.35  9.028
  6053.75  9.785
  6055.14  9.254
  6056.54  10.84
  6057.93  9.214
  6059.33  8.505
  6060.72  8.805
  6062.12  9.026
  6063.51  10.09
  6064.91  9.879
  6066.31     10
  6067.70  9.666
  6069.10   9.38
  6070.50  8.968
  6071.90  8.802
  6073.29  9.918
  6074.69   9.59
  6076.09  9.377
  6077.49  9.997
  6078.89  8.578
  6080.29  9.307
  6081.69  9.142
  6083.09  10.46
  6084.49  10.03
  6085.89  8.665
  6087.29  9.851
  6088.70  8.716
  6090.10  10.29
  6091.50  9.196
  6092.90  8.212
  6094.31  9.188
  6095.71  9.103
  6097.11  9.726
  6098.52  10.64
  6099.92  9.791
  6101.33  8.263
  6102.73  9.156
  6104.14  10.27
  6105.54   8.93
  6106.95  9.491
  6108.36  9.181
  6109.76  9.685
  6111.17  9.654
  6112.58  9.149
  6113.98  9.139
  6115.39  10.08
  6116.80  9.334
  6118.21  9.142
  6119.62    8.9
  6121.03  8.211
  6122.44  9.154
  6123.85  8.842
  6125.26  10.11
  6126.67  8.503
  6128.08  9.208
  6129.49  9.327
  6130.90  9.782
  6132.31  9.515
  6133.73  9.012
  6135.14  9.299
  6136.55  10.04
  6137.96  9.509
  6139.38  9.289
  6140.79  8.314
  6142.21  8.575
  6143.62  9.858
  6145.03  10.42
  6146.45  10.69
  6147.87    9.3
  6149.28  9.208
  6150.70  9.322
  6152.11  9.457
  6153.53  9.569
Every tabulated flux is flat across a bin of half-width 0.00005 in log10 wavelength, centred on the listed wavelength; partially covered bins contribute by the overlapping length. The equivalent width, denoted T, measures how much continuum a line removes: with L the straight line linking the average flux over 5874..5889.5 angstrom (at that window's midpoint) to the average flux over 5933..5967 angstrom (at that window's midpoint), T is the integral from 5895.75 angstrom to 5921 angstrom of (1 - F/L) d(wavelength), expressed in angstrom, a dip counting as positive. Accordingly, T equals 0.66 angstrom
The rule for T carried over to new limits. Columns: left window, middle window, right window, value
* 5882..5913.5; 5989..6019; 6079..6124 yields -1.7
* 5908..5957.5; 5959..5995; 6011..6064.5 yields -1.0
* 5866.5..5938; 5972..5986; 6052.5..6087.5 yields -0.3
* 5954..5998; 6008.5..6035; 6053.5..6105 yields 0.2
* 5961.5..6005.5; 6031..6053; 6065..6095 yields 1.0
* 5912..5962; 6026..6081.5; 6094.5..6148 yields 1.5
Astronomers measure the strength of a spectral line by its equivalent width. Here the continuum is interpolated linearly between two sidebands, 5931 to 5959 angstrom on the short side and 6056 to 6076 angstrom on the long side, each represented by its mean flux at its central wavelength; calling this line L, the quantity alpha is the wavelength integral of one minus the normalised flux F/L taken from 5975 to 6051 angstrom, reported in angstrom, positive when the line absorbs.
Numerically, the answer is 0.7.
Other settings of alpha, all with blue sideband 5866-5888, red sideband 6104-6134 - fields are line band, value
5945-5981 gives -0.5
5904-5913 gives 0.1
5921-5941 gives 0.1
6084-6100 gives -0.2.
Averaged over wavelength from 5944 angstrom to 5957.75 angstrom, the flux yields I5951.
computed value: 9.88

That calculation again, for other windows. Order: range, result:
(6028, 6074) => 9.23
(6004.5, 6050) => 9.37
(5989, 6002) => 9.7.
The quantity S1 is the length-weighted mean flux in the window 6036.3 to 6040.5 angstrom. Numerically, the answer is 8.99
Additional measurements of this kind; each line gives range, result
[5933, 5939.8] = 9.95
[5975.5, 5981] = 9.62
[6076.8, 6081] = 9.29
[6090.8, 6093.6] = 8.72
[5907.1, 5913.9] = 9.71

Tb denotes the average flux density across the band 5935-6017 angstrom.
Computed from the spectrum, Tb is 9.75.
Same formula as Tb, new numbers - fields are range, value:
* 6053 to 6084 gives 9.48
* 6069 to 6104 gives 9.39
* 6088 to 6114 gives 9.37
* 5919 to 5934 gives 9.48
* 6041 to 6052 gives 9.12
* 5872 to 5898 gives 9.22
